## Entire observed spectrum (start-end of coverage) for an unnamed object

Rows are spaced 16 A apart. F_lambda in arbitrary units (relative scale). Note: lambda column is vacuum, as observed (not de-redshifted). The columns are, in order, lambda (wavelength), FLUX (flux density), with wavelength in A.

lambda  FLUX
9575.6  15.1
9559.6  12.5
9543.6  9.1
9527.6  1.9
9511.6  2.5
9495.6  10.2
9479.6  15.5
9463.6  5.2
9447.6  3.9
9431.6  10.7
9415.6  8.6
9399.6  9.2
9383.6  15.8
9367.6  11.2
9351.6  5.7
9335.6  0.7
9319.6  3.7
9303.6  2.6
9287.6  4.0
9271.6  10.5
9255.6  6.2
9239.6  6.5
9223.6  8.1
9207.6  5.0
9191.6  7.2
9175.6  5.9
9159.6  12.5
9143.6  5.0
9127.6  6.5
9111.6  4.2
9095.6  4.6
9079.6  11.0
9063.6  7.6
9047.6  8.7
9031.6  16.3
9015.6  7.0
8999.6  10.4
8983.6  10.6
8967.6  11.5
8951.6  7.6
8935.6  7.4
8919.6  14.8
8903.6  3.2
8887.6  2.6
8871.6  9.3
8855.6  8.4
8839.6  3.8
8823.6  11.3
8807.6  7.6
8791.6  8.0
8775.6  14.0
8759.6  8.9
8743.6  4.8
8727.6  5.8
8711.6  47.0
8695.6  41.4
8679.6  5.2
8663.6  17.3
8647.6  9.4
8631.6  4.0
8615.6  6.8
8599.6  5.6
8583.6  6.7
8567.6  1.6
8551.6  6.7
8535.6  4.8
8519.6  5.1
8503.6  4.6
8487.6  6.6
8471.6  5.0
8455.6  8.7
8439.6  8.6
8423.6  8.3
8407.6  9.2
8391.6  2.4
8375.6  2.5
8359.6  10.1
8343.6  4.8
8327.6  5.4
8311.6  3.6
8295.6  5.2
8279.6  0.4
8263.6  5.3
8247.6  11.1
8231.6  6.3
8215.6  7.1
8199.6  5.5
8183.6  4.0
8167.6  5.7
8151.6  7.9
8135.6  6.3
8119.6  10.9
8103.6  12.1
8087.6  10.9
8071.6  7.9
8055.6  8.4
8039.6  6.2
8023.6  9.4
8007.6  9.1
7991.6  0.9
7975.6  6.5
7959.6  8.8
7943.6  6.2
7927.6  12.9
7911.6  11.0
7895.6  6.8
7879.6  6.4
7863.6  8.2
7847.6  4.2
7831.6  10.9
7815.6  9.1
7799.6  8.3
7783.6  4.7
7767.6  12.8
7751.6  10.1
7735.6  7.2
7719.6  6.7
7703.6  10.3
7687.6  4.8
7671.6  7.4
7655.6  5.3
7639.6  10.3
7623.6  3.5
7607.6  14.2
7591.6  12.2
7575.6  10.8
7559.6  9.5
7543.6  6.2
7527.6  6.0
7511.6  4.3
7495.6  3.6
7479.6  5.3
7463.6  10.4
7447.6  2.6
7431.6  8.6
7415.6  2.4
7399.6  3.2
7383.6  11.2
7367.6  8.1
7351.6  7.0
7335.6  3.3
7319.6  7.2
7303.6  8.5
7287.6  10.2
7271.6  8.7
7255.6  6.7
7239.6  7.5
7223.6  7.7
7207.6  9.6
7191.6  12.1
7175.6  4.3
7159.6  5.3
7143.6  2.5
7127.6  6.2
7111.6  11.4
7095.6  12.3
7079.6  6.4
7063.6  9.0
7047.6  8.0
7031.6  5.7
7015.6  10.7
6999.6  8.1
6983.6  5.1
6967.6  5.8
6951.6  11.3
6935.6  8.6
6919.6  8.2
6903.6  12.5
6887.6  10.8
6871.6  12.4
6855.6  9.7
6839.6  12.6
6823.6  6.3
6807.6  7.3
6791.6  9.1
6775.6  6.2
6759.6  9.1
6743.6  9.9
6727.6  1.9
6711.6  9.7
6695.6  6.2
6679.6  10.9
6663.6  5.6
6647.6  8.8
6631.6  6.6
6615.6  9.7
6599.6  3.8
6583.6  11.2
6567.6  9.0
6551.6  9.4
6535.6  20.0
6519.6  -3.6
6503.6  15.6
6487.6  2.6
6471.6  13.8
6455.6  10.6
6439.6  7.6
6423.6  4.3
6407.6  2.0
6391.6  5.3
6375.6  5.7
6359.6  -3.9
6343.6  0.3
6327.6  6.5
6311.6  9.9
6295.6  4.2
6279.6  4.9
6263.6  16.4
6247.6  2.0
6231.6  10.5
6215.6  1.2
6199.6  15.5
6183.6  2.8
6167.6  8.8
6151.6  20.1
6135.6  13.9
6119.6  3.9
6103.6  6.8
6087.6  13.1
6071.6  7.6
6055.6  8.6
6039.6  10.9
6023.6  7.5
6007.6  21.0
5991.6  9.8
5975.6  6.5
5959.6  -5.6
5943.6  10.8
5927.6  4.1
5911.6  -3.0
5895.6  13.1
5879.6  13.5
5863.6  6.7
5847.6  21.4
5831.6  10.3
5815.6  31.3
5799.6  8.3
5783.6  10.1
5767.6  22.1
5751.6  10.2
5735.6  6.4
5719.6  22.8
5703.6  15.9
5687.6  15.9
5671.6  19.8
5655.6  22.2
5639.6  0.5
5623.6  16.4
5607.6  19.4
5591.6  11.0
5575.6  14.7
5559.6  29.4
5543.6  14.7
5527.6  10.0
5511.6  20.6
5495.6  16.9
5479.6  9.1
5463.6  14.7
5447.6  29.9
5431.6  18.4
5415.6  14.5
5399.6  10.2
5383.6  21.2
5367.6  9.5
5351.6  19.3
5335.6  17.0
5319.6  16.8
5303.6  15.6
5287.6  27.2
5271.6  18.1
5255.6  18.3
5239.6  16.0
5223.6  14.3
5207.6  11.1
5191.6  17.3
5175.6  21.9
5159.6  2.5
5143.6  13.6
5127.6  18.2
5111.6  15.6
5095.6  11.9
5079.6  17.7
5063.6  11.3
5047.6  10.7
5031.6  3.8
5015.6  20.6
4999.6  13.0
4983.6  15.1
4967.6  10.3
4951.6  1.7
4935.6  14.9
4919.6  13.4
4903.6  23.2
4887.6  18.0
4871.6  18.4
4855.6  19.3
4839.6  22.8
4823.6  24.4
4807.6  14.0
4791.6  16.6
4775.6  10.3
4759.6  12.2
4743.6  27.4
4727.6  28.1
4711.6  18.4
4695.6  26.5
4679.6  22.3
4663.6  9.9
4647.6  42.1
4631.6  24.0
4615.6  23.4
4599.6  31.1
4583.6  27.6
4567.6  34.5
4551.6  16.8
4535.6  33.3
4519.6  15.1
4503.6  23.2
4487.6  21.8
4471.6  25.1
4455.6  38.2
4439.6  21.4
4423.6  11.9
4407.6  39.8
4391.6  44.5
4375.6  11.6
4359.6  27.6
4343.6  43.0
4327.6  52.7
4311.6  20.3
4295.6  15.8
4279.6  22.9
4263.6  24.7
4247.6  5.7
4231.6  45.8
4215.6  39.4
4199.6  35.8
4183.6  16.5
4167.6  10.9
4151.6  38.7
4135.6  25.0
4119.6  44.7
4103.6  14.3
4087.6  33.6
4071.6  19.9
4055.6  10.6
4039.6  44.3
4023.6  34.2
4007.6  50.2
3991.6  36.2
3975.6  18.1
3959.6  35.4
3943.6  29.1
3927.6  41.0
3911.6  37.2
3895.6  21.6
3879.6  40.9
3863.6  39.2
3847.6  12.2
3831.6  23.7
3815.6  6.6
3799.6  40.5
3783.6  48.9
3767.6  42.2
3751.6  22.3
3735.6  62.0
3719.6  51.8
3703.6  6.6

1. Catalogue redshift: 1.33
